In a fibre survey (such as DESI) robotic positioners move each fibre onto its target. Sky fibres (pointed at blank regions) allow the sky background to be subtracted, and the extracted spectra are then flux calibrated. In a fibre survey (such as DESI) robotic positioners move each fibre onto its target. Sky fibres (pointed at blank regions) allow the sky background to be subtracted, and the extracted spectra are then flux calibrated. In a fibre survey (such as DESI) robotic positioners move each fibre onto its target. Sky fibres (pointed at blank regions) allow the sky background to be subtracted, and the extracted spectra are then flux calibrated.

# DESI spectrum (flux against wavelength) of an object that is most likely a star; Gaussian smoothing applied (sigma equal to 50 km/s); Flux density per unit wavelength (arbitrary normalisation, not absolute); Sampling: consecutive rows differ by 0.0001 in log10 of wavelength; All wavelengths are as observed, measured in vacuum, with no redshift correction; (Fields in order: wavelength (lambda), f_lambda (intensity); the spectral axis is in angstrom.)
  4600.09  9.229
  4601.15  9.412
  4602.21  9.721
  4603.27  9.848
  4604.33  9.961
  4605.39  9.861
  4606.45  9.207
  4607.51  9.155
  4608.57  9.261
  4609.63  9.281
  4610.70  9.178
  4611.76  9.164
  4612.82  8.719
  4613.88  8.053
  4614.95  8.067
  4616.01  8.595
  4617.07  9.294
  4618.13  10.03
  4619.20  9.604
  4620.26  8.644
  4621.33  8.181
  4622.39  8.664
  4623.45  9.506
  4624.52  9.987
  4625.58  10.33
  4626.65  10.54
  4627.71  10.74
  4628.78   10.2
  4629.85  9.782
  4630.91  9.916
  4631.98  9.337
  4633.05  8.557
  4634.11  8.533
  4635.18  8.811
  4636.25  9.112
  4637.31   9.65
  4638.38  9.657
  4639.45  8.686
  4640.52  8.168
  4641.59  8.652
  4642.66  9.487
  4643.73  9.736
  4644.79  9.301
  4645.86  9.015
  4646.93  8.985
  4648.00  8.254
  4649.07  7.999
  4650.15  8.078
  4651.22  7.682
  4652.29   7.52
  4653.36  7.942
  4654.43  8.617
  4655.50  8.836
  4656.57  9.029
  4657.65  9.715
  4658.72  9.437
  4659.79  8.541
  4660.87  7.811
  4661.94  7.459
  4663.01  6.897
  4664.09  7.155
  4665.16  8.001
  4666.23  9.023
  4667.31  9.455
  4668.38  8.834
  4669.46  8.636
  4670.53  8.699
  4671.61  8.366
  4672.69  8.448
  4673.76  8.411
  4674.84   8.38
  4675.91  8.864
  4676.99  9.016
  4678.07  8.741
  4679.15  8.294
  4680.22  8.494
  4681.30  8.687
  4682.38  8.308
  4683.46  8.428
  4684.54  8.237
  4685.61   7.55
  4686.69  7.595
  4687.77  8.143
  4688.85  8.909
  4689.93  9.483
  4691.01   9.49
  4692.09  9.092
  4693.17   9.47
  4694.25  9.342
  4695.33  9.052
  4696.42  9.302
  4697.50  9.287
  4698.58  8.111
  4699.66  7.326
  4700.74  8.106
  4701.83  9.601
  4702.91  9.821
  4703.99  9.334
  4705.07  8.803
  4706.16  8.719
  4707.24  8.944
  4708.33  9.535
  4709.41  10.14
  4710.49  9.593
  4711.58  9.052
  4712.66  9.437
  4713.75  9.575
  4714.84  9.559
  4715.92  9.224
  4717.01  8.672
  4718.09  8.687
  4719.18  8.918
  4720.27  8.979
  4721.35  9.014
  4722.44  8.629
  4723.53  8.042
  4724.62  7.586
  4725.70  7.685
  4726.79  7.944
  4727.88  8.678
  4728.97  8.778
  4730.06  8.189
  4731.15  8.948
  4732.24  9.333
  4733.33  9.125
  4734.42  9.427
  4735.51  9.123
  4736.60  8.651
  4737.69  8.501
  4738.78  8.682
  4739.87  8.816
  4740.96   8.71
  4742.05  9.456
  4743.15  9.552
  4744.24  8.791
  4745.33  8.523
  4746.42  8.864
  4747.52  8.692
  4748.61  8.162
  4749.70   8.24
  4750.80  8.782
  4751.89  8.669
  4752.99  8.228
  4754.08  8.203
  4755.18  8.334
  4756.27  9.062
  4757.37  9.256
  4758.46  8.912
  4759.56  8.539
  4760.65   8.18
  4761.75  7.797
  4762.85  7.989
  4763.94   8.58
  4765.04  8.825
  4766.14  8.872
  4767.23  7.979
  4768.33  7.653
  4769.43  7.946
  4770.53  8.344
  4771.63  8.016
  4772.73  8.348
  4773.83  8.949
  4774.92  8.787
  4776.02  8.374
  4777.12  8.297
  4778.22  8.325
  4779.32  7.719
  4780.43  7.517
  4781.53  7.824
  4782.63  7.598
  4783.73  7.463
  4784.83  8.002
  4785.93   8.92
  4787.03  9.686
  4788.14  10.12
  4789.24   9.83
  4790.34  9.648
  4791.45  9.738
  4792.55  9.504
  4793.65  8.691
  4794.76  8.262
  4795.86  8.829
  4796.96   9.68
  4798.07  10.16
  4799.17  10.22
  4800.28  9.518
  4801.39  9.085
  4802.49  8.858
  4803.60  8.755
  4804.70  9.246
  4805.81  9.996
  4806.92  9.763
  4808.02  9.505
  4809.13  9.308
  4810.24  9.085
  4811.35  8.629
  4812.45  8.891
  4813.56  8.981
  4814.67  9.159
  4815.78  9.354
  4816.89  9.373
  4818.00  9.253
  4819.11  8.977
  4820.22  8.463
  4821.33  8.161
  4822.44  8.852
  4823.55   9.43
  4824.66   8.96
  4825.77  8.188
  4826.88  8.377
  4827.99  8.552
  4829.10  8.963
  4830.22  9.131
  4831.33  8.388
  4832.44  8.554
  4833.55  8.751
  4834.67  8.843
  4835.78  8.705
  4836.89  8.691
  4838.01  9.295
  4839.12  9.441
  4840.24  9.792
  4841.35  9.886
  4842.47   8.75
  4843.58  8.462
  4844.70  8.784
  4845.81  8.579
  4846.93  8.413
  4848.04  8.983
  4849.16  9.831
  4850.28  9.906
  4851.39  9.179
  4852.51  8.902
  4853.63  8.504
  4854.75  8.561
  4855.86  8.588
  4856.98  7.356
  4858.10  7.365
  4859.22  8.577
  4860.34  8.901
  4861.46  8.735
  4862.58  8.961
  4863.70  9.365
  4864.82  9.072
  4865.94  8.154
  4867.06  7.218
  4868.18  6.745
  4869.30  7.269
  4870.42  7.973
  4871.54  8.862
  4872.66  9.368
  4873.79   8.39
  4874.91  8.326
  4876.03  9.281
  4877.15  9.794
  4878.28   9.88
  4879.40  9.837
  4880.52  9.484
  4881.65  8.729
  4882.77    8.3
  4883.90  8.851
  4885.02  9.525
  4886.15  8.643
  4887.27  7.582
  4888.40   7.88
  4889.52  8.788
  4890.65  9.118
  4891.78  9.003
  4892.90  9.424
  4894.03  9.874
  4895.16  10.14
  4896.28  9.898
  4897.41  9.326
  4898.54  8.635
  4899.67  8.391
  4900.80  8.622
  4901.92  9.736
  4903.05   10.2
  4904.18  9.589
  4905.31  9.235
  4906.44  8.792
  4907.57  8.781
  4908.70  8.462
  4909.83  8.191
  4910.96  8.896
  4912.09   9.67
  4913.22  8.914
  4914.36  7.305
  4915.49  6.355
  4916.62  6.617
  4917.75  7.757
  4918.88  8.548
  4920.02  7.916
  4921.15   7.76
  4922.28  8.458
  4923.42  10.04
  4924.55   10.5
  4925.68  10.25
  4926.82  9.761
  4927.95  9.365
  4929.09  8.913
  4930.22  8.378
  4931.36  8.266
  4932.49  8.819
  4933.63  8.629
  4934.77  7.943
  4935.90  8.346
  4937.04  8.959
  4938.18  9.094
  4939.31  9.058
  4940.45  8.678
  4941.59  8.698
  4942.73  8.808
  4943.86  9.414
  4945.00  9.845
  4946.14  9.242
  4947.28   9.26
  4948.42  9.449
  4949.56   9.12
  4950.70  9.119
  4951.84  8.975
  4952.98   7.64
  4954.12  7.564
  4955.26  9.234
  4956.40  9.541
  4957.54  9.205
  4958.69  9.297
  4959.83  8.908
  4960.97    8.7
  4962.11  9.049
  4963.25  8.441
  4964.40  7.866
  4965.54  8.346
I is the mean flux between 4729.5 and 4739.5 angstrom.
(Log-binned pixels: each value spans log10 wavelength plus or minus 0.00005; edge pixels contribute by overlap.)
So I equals 8.89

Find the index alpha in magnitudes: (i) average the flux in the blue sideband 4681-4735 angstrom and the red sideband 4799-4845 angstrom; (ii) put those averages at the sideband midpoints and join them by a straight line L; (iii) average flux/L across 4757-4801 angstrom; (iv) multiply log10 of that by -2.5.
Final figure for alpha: 0.03 mag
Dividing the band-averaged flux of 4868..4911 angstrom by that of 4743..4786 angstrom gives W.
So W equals 1.1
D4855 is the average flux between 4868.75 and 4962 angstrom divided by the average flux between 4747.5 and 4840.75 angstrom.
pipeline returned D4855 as 1.0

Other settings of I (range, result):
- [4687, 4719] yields 9.08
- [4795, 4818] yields 9.3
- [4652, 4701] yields 8.54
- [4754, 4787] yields 8.31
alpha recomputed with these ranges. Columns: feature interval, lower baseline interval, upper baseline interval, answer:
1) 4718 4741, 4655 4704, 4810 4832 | 0.007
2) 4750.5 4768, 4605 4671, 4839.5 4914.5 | 0.048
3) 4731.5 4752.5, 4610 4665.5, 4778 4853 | 0.012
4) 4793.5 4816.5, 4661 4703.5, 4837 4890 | -0.067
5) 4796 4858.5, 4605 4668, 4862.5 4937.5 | -0.021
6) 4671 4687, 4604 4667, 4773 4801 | 0.065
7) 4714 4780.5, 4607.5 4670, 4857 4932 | 0.033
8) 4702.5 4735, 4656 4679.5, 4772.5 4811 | -0.030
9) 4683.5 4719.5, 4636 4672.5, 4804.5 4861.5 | -0.036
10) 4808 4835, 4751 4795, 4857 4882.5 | -0.037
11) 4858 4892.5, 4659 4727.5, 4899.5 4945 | 0.011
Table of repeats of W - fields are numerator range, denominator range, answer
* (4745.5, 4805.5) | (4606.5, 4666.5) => 0.97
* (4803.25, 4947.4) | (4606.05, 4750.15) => 1.00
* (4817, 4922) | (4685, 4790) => 1.01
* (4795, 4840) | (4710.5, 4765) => 1.04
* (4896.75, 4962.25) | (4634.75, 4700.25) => 1.02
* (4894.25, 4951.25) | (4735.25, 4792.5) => 1.04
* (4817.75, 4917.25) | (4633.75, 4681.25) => 1.02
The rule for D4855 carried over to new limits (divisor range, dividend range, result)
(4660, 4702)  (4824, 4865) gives 1.04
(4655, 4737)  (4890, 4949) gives 1.02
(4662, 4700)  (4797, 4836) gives 1.06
